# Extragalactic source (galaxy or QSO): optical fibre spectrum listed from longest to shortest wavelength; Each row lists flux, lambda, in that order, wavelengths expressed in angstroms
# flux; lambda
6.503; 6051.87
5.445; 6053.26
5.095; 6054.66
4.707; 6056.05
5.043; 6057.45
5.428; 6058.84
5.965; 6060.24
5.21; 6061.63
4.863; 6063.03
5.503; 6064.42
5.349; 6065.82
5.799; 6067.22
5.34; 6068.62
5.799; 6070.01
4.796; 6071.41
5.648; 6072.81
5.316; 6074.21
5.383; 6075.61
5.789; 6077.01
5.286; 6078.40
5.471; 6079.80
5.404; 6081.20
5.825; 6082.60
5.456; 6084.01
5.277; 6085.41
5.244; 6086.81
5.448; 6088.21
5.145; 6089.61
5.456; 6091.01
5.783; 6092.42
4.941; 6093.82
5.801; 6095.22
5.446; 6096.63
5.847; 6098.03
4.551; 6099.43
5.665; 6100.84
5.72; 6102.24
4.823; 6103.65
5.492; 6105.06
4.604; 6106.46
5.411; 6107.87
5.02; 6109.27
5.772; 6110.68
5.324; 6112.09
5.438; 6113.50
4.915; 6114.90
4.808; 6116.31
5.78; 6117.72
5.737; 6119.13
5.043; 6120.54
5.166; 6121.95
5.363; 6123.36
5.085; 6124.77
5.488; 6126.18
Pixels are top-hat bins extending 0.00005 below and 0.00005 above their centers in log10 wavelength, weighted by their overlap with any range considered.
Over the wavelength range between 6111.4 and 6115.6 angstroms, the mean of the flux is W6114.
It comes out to 5.23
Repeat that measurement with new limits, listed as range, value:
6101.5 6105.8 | 5.34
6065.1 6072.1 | 5.41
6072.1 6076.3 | 5.44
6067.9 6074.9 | 5.38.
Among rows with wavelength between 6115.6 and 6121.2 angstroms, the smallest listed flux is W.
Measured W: 4.808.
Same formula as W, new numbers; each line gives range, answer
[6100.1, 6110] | 4.604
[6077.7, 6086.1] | 5.277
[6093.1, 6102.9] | 4.551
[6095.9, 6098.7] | 5.446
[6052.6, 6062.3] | 4.707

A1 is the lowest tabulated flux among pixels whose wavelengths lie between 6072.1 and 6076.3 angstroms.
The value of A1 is 5.316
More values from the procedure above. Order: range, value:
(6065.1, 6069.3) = 5.34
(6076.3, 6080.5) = 5.286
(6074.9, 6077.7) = 5.383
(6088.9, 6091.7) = 5.145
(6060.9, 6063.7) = 4.863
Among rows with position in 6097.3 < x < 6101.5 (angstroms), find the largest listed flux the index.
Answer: 5.847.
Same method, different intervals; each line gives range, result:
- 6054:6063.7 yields 5.965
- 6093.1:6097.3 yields 5.801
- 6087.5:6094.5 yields 5.783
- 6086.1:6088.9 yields 5.448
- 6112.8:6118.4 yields 5.78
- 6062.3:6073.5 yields 5.799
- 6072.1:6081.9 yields 5.789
